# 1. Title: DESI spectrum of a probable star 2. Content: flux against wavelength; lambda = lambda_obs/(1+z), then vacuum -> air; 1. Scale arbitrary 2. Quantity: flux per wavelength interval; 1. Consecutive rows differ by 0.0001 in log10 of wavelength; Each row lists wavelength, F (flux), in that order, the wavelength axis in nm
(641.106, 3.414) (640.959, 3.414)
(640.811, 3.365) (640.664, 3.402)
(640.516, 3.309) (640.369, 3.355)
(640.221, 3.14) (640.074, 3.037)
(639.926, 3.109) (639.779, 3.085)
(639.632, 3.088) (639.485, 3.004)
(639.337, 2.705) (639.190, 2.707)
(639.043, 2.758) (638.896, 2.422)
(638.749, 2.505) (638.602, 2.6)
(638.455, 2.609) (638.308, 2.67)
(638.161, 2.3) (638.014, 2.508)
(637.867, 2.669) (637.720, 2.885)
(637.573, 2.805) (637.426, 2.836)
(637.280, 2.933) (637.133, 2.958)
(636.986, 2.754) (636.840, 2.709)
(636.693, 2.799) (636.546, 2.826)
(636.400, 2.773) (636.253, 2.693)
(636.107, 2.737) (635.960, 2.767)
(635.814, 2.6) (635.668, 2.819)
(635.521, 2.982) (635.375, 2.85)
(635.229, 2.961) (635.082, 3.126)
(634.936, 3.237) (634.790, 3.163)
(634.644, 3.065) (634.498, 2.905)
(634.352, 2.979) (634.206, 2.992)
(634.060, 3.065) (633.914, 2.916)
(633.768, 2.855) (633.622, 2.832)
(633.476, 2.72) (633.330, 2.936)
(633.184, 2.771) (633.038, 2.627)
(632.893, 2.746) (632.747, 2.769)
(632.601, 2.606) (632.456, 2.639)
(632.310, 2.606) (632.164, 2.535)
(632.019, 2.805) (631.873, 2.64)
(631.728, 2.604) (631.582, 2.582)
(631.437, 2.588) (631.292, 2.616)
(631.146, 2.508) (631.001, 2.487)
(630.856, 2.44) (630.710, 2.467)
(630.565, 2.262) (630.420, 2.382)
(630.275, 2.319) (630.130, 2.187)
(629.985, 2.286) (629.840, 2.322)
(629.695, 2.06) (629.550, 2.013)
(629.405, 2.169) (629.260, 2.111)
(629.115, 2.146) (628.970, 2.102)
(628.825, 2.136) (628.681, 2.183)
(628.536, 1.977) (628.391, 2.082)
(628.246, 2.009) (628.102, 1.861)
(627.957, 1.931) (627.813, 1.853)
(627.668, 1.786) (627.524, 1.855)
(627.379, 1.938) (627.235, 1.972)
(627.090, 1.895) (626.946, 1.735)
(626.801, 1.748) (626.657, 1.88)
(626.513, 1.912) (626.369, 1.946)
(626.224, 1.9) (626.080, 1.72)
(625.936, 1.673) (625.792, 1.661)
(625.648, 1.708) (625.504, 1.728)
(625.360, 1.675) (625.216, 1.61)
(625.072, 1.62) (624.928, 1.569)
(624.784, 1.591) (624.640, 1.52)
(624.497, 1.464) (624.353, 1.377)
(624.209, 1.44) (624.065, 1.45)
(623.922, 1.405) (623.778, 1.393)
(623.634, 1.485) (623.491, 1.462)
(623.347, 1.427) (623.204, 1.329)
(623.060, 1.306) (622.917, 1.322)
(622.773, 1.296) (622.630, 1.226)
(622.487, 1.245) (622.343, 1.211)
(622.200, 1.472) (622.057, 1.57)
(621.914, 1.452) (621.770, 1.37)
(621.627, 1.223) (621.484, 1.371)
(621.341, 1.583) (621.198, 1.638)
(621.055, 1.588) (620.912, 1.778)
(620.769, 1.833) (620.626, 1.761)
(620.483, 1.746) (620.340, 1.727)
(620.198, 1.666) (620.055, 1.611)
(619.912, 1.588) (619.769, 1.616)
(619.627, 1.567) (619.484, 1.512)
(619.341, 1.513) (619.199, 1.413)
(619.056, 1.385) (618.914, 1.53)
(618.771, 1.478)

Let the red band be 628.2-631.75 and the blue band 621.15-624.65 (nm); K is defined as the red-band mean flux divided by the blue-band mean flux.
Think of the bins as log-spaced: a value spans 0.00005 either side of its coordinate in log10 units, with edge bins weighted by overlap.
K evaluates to 1.63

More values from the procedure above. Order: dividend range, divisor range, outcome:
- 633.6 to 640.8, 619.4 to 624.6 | 1.94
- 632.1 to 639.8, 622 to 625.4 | 1.95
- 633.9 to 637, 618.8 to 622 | 1.85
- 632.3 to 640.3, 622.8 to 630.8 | 1.55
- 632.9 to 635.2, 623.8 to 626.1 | 1.87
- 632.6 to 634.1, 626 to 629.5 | 1.44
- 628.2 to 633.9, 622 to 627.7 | 1.54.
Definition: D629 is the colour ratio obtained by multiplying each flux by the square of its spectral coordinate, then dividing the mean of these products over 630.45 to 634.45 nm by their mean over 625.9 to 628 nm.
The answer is 1.48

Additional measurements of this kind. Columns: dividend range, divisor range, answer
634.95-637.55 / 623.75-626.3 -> 1.85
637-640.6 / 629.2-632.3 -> 1.21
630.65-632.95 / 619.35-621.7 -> 1.67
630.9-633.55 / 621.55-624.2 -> 1.99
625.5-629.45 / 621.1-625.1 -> 1.37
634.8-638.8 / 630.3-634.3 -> 1.06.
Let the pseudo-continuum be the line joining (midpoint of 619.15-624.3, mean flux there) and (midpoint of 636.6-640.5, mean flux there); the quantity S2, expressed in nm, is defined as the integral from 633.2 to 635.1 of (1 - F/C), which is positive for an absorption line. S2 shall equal -0.39 nm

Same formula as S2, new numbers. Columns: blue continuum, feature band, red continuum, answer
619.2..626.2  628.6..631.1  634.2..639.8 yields -0.084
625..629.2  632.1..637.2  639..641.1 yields -0.479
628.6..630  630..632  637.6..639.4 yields -0.213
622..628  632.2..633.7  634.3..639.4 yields -0.202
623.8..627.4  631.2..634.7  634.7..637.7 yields -0.364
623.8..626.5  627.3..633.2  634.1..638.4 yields -0.346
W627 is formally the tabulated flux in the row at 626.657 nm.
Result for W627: 1.88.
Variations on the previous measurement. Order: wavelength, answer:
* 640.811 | 3.365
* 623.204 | 1.329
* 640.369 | 3.355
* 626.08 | 1.72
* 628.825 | 2.136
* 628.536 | 1.977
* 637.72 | 2.885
